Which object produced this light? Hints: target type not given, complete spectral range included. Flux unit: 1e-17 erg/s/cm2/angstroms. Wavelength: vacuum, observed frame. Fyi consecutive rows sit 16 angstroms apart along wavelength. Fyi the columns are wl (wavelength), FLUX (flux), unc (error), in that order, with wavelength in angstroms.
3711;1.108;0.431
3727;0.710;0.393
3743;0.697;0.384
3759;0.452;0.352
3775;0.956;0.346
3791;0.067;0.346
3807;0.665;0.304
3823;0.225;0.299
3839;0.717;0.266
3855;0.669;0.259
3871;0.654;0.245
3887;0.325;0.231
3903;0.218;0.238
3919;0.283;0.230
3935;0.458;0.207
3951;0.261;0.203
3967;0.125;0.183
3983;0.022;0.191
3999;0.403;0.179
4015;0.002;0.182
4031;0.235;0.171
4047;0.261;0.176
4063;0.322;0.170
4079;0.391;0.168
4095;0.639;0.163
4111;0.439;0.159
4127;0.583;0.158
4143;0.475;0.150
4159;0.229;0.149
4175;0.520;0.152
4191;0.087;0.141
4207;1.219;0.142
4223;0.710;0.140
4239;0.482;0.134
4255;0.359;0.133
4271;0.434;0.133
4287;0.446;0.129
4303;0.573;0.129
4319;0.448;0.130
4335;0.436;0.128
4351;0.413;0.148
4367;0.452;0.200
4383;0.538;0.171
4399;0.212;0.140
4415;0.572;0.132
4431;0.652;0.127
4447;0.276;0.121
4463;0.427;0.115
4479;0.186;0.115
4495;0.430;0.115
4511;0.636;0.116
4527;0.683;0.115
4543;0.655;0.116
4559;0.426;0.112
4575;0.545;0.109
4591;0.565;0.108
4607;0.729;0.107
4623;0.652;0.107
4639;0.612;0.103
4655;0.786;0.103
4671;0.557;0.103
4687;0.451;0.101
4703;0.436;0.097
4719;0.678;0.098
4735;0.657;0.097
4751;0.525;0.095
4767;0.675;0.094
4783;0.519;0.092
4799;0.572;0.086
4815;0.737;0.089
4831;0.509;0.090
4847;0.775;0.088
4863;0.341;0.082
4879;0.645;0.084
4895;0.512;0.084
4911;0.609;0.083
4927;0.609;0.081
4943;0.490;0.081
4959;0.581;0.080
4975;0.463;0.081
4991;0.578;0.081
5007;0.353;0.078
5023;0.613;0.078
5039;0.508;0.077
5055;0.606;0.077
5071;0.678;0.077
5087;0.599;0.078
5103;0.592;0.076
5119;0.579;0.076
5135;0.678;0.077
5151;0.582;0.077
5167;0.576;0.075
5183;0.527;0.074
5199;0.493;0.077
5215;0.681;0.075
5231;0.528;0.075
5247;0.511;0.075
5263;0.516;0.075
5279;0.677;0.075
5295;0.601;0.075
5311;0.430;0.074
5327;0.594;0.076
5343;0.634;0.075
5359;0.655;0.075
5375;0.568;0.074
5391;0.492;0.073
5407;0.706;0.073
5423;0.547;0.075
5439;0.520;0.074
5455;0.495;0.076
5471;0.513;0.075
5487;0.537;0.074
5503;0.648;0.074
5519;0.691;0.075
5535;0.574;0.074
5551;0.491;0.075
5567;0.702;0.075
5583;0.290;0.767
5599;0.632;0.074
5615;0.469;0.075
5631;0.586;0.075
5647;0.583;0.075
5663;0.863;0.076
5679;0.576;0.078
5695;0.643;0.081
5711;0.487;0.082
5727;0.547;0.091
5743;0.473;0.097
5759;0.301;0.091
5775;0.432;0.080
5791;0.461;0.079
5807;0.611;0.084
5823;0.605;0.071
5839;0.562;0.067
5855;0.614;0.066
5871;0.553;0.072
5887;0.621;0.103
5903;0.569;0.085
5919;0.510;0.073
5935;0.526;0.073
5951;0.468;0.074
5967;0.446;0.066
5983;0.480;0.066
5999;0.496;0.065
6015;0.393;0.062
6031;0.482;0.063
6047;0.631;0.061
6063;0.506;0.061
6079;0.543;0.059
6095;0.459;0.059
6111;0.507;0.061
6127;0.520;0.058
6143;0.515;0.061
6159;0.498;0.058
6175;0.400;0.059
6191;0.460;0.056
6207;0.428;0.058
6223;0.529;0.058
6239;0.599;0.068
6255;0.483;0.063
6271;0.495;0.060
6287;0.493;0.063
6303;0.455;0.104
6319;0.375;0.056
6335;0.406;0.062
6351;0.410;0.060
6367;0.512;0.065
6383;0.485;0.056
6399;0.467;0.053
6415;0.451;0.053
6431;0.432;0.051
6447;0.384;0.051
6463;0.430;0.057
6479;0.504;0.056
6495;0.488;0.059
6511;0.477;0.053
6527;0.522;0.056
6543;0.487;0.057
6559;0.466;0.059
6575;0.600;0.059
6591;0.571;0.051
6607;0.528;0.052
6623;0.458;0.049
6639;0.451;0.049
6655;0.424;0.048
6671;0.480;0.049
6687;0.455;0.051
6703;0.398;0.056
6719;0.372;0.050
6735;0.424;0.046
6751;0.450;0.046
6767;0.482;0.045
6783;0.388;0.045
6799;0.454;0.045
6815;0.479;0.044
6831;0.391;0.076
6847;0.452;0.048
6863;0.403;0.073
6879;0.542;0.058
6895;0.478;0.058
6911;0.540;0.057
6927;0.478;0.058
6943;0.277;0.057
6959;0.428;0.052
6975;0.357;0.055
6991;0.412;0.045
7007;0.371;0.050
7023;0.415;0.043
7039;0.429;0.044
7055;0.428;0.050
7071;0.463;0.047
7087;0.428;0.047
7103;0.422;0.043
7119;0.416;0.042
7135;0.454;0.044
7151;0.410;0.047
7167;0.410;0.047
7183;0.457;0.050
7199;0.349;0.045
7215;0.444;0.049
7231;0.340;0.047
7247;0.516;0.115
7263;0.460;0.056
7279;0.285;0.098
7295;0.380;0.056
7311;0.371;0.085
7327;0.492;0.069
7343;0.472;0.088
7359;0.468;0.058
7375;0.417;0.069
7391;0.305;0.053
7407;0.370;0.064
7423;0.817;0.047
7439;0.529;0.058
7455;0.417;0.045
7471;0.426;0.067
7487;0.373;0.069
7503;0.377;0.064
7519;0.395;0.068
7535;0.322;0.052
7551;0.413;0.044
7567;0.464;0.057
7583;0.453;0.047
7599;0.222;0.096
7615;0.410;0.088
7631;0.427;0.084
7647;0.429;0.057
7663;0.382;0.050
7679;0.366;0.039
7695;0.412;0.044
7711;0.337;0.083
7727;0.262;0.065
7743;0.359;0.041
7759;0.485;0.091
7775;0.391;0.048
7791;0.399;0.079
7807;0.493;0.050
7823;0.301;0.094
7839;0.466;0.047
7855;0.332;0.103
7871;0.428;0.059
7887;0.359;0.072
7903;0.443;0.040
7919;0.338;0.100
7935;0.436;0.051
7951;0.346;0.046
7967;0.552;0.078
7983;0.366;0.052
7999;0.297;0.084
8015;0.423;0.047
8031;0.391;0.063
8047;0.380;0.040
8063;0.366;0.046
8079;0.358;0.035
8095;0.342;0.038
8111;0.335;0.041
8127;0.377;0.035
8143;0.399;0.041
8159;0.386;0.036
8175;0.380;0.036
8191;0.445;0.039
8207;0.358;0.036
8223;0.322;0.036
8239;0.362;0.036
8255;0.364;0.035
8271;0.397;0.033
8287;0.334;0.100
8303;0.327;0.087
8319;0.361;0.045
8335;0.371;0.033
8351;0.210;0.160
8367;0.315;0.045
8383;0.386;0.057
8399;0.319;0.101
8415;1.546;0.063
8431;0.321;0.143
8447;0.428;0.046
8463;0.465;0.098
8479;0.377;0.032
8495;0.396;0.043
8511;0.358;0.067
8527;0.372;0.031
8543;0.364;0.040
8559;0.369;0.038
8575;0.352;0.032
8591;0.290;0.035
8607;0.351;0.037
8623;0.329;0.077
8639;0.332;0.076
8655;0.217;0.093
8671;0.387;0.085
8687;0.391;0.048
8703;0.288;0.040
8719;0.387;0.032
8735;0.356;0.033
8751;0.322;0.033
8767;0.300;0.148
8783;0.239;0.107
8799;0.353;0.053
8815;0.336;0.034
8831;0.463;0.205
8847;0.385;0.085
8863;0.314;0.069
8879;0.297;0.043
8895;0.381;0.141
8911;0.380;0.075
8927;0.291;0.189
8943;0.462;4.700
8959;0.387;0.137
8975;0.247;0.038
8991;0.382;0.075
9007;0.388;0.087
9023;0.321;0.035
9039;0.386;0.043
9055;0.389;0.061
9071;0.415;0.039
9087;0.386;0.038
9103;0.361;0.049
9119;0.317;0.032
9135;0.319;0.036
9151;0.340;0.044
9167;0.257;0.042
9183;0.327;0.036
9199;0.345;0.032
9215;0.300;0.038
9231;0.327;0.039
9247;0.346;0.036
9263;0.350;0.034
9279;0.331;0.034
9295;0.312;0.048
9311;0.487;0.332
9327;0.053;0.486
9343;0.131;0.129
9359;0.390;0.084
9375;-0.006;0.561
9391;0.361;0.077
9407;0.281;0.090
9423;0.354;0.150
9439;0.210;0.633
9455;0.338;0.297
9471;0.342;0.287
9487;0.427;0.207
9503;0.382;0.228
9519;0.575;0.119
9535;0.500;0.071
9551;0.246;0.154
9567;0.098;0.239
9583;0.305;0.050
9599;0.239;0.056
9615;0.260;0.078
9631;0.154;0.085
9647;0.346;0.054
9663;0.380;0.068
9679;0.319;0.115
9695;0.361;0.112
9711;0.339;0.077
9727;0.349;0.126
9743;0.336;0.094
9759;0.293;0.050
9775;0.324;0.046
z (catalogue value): 0.13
